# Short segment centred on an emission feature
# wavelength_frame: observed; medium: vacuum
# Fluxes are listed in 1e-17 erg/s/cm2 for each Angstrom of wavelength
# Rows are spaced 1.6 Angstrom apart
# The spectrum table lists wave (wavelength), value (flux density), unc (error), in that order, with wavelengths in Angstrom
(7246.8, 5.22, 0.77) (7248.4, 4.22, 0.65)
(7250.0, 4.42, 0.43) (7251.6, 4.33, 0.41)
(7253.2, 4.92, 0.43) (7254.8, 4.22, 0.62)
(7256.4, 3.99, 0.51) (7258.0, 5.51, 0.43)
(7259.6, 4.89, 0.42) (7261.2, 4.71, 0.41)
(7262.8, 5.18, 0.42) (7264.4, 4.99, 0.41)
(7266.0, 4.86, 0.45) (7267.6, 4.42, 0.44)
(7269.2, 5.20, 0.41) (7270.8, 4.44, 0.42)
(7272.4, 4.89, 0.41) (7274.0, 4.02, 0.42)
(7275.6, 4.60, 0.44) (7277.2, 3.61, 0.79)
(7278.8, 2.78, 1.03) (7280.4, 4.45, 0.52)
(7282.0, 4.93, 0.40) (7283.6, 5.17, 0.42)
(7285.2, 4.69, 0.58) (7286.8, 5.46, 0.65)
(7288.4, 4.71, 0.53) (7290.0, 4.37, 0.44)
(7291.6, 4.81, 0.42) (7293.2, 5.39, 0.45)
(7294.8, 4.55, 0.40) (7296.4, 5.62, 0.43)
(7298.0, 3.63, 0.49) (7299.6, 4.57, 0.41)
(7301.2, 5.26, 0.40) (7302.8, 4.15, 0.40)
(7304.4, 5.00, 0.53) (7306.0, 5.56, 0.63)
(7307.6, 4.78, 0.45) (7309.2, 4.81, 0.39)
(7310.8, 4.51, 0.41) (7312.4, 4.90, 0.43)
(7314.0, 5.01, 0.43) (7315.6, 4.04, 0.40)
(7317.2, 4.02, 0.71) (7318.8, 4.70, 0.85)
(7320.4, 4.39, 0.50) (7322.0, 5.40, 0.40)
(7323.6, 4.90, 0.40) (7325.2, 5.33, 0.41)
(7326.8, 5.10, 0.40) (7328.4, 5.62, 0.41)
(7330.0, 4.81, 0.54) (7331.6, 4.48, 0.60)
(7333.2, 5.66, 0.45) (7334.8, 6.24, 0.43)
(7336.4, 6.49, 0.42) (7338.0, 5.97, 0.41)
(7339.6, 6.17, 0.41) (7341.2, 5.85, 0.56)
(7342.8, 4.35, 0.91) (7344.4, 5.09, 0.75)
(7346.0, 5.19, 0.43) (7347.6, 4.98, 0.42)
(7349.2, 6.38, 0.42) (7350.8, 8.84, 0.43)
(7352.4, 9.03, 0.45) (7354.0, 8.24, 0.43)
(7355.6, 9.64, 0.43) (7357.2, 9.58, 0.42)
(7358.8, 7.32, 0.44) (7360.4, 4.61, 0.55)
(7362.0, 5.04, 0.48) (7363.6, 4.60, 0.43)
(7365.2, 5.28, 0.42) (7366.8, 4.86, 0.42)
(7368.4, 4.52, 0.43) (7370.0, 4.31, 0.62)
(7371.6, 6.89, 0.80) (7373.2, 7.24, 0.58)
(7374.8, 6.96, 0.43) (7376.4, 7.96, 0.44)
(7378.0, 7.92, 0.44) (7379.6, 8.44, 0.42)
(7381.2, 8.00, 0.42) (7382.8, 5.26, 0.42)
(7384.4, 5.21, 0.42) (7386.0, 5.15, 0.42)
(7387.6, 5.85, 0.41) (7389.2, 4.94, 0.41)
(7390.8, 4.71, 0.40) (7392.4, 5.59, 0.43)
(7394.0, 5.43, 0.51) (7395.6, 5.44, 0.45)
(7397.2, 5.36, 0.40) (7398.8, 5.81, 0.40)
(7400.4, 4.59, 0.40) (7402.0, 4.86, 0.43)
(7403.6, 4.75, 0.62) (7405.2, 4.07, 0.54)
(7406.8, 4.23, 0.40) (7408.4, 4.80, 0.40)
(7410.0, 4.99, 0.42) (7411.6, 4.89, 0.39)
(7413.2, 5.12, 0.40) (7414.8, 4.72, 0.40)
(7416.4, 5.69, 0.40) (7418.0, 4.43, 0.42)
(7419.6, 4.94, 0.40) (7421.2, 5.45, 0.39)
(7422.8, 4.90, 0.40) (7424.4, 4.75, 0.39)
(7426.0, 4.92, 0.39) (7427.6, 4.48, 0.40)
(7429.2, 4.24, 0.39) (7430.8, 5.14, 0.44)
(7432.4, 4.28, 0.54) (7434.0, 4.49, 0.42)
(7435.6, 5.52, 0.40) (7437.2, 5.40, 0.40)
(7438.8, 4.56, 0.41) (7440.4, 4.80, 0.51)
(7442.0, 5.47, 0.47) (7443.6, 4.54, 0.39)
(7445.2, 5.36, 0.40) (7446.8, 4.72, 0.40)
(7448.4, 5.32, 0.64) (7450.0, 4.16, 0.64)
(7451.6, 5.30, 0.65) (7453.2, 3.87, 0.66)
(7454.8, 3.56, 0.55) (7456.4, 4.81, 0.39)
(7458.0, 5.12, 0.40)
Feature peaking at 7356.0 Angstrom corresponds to Halpha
